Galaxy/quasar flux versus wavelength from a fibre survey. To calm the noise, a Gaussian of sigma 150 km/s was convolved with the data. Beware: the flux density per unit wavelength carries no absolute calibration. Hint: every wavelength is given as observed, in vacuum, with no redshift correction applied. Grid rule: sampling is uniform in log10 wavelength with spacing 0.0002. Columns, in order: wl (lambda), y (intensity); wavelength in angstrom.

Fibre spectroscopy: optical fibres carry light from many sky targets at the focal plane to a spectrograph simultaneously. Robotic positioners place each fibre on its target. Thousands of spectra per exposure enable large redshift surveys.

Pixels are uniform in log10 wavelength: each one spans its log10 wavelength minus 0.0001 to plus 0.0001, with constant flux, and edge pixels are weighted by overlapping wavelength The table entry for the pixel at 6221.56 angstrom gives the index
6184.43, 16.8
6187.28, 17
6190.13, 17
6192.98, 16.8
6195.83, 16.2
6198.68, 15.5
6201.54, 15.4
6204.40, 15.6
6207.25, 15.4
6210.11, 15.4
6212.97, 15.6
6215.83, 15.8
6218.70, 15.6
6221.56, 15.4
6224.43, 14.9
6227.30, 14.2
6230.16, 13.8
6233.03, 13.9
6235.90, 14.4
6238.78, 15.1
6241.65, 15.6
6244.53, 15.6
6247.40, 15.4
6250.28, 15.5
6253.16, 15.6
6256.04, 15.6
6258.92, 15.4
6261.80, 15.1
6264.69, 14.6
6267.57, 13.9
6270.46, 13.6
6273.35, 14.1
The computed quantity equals 15.4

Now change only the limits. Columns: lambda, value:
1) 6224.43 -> 14.9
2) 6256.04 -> 15.6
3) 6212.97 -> 15.6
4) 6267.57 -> 13.9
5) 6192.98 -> 16.8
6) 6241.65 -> 15.6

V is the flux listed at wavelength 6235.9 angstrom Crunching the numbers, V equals 14.4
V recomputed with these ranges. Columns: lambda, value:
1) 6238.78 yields 15.1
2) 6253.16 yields 15.6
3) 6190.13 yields 17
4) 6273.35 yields 14.1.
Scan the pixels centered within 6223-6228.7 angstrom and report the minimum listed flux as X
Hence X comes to 14.2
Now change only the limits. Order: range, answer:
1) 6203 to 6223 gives 15.4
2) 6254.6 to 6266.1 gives 14.6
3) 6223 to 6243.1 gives 13.8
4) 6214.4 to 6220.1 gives 15.6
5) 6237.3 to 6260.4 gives 15.1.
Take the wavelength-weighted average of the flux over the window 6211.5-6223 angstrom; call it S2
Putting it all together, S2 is 15.6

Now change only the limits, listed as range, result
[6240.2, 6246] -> 15.6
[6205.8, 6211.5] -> 15.4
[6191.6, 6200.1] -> 16.2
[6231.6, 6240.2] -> 14.5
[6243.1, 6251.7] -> 15.5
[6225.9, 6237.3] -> 14.1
